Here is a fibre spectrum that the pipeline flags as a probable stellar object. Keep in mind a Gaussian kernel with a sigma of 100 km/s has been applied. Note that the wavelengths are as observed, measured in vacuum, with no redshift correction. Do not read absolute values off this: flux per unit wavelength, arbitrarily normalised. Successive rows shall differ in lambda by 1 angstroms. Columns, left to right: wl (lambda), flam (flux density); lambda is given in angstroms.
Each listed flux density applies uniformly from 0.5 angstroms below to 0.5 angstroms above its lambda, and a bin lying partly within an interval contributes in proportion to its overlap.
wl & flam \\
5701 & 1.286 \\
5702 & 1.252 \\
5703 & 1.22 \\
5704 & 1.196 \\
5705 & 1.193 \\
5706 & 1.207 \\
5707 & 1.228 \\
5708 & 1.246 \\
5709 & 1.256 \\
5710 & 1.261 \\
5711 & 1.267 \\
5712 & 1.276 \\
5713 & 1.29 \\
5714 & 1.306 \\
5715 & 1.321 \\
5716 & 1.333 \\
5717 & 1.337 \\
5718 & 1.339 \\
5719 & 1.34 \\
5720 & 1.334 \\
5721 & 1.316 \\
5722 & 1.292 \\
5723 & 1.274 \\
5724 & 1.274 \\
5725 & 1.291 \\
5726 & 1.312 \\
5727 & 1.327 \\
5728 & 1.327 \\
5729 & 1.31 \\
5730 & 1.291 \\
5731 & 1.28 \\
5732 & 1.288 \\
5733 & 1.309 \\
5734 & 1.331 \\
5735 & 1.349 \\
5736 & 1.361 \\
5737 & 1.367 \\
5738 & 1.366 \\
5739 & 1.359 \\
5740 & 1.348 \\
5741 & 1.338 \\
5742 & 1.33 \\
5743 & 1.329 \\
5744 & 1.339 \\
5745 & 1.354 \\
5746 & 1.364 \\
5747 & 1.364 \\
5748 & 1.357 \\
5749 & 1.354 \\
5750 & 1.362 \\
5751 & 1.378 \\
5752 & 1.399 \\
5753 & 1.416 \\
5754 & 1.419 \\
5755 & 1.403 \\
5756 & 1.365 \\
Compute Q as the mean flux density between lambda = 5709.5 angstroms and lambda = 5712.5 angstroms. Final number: 1.27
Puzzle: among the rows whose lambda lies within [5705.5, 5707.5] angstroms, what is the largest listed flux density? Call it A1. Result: 1.228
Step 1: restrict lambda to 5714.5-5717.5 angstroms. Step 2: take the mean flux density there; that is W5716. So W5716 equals 1.33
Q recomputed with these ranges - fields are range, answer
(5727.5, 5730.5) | 1.31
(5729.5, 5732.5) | 1.29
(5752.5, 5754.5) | 1.42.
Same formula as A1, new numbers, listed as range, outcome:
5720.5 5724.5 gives 1.316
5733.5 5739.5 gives 1.367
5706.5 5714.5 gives 1.306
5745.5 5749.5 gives 1.364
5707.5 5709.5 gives 1.256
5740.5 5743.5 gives 1.338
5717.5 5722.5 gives 1.34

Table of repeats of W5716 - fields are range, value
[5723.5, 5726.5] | 1.29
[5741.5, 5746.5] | 1.34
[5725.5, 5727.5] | 1.32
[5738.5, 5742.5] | 1.34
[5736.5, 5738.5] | 1.37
